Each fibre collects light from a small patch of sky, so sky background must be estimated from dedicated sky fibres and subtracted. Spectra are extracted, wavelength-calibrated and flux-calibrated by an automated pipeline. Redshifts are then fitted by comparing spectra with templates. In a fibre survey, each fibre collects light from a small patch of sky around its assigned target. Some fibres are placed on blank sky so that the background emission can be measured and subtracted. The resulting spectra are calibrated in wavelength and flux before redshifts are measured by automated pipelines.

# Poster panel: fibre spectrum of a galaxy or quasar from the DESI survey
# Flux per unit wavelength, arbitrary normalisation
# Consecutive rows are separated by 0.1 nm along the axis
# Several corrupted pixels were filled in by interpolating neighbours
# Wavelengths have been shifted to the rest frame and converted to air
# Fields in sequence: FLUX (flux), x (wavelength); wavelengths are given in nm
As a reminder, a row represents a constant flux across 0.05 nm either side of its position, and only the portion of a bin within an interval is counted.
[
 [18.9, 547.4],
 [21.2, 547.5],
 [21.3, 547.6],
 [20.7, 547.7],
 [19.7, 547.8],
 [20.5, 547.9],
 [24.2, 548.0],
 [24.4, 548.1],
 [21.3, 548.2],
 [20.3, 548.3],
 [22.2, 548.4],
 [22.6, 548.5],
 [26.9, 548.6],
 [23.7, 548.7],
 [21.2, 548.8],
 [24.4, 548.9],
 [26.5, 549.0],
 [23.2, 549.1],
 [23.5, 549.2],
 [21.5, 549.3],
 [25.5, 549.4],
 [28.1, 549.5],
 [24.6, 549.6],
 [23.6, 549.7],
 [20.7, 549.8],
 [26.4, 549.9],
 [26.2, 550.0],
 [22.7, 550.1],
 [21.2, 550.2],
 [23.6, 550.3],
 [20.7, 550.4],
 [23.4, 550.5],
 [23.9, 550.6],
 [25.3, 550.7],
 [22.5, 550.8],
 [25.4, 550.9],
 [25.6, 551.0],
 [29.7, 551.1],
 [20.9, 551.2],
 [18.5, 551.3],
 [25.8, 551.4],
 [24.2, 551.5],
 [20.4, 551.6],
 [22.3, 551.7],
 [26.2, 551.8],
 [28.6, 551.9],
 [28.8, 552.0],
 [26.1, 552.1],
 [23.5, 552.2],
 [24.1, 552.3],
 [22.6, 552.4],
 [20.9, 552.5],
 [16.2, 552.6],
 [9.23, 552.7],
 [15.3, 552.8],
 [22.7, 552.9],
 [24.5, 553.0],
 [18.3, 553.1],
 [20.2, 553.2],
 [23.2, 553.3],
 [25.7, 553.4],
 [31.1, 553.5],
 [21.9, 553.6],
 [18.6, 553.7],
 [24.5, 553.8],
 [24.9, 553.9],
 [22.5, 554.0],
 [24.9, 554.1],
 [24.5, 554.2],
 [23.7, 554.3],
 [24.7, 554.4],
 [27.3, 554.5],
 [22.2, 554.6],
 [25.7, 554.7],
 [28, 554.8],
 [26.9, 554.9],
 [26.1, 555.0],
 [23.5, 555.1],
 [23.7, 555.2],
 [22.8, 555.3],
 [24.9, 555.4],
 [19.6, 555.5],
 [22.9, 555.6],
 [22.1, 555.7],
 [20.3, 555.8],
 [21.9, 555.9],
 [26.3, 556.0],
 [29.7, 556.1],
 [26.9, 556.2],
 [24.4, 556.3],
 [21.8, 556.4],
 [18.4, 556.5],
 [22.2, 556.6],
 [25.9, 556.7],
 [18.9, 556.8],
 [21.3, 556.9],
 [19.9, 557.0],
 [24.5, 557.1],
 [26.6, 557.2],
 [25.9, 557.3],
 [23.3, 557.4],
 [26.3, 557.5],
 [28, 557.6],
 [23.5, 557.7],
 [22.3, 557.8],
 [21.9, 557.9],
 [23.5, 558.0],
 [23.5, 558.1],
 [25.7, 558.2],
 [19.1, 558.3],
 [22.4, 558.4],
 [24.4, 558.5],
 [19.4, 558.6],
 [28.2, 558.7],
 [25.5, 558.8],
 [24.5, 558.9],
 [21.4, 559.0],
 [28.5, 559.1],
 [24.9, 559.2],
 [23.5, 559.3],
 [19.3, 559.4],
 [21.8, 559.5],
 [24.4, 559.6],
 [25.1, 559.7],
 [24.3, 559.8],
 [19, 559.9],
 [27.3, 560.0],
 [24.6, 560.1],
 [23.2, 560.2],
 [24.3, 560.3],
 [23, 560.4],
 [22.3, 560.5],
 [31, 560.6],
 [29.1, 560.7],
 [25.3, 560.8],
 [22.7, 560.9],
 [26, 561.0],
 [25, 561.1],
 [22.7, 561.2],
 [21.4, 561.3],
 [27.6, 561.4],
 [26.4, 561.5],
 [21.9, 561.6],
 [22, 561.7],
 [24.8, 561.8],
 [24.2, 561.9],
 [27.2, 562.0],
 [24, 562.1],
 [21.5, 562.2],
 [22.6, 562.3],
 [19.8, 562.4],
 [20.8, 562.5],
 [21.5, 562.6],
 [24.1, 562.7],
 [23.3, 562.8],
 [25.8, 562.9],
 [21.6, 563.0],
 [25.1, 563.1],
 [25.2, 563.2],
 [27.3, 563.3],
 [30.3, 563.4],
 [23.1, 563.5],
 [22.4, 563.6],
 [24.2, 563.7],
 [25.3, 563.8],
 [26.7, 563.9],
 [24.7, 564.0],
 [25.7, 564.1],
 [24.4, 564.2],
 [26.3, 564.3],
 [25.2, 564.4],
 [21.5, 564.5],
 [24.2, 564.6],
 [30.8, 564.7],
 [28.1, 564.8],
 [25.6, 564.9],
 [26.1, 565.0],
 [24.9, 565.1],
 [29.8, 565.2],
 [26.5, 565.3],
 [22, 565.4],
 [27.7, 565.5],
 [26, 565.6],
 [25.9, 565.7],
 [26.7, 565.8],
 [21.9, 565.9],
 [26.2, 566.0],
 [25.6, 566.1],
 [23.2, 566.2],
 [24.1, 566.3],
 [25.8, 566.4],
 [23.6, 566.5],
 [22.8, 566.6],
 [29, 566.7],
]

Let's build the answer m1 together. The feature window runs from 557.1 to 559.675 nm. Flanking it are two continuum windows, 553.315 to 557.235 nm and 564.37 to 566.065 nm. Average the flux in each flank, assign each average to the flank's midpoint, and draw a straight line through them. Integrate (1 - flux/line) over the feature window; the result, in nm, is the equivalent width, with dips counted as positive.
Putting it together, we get 0.06 nm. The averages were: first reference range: 23.9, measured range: 23.9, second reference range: 25.8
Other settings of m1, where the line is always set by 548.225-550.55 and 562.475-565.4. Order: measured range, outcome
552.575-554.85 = 0.13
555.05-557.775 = 0.09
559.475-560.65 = 0.02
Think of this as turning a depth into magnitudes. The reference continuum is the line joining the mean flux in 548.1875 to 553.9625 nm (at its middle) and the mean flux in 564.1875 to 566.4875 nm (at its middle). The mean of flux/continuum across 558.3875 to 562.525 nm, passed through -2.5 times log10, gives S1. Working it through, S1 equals 0.03 mag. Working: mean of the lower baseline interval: 23.2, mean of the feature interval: 24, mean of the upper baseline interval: 25.6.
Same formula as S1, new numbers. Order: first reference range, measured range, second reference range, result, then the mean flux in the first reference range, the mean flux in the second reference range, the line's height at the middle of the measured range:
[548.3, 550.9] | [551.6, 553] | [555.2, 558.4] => 0.07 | 23.7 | 23.4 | 23.6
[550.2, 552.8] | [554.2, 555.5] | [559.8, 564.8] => -0.06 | 22.9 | 24.5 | 23.4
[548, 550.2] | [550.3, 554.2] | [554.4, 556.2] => 0.05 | 23.7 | 24.4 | 24.1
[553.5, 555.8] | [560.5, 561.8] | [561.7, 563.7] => -0.05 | 24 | 23.9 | 23.9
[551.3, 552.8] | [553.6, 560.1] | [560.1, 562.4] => -0.02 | 22.4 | 24.4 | 23.4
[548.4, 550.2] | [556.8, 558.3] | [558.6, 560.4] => 0.01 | 24.1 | 23.9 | 24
